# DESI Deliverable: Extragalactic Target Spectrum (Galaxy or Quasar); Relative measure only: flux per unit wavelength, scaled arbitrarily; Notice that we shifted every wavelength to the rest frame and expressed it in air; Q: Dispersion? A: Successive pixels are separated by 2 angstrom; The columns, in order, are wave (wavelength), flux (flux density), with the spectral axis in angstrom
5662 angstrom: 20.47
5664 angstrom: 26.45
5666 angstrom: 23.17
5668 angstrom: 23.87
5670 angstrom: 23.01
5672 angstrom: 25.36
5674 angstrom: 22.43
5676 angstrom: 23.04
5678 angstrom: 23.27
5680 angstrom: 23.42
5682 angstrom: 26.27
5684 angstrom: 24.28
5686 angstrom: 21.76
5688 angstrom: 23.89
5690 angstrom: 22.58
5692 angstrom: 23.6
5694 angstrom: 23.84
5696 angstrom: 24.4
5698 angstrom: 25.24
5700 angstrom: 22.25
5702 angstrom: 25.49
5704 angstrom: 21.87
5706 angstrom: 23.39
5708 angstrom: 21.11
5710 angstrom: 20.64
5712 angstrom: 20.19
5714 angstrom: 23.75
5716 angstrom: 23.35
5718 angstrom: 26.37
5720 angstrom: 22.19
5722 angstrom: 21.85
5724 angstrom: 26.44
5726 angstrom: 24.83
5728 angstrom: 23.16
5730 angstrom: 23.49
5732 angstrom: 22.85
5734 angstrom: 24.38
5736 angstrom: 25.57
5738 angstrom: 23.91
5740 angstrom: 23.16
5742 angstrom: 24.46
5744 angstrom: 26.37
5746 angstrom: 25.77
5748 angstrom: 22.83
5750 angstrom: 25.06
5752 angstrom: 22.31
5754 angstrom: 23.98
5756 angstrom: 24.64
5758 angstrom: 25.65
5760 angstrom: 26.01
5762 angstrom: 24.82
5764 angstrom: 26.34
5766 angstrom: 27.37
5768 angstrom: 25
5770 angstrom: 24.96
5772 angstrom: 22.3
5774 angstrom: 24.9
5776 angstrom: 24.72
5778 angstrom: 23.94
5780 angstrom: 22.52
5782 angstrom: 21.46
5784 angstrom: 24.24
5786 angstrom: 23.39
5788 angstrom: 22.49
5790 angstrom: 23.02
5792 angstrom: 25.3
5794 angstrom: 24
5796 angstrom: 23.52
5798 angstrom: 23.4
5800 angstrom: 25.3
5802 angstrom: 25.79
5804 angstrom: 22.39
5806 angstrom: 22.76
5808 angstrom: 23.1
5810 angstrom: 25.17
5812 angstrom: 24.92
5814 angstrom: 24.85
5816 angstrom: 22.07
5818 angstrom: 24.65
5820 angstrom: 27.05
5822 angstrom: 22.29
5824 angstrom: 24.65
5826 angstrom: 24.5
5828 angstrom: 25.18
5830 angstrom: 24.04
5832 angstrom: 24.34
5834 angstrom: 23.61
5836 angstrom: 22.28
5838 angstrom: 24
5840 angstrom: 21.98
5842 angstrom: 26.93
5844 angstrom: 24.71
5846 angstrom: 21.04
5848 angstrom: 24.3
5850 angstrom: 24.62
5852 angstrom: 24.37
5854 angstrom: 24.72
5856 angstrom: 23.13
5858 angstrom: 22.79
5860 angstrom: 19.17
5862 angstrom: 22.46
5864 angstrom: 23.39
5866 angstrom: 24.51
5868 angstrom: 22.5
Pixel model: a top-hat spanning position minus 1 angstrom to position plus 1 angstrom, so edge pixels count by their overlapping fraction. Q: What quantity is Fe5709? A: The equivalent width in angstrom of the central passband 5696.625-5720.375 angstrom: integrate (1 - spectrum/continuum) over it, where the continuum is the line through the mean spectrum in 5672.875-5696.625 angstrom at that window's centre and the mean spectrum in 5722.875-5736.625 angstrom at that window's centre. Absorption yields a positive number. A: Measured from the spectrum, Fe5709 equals 0.9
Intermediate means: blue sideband 23.6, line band 23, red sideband 24.3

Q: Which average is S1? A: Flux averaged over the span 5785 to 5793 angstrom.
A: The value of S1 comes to 23.5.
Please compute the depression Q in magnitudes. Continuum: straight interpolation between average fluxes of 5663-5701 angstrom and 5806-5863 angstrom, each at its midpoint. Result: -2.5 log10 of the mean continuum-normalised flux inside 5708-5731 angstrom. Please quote 0.03 mag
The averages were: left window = 23.8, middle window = 23.2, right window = 23.8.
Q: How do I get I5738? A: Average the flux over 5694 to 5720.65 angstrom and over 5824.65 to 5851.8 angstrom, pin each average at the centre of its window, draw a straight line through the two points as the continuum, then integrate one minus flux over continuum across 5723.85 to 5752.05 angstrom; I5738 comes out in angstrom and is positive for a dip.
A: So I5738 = -1.2 angstrom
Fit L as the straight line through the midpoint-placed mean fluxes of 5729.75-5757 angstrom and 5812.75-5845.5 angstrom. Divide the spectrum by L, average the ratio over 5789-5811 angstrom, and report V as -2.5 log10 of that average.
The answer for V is 0.009 mag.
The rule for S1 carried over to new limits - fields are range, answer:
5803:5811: 23.4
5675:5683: 24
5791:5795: 24.6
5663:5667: 24.8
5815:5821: 24.6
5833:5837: 22.9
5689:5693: 23.1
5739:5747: 24.9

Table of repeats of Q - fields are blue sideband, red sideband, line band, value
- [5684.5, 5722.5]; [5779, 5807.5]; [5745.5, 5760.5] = -0.051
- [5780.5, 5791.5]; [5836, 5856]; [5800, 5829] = -0.038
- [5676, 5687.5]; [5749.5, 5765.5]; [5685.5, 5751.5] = 0.031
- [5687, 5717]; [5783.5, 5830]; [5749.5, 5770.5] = -0.066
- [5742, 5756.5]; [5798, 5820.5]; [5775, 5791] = 0.051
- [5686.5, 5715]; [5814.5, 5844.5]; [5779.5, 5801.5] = 0.010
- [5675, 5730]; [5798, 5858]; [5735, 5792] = -0.028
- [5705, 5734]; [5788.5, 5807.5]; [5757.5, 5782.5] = -0.047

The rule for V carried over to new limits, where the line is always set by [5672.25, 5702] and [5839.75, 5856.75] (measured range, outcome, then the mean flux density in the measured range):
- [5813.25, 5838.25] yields -0.004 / 24.1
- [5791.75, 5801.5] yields -0.016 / 24.3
